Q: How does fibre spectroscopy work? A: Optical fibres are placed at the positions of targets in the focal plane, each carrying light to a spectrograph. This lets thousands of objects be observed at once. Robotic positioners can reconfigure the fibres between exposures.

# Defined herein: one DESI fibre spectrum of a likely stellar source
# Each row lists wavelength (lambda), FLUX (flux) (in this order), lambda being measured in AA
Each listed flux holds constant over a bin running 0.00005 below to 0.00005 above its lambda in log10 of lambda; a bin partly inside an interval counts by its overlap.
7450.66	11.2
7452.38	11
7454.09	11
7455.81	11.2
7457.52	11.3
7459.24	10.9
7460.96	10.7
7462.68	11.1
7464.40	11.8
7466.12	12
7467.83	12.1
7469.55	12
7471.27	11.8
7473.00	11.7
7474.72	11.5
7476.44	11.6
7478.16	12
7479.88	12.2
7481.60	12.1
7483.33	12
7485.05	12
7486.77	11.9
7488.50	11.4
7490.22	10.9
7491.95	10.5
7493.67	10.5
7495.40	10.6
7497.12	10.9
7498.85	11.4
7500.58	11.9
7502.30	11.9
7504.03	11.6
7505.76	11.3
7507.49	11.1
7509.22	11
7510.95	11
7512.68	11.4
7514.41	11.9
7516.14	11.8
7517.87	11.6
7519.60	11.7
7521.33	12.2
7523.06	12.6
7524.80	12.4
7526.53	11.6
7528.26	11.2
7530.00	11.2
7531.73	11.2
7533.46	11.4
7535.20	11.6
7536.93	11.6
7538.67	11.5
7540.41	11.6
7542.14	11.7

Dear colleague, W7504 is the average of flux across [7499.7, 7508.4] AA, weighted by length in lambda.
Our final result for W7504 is 11.6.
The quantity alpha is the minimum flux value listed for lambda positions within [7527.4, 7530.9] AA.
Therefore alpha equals 11.2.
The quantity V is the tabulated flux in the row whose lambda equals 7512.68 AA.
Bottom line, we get 11.4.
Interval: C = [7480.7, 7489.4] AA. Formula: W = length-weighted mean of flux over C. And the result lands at 11.9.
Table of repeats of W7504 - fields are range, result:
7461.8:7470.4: 11.8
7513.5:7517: 11.8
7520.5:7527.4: 12.2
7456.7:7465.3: 11.2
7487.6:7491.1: 11.1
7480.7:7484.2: 12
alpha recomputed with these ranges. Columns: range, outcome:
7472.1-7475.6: 11.5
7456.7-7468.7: 10.7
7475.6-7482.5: 11.6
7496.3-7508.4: 10.9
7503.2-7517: 11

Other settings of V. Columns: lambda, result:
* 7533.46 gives 11.4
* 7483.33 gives 12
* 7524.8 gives 12.4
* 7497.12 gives 10.9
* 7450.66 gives 11.2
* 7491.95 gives 10.5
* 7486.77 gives 11.9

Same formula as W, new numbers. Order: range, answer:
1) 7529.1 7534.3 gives 11.3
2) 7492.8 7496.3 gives 10.6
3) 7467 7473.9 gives 11.9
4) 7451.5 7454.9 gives 11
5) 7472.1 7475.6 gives 11.6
